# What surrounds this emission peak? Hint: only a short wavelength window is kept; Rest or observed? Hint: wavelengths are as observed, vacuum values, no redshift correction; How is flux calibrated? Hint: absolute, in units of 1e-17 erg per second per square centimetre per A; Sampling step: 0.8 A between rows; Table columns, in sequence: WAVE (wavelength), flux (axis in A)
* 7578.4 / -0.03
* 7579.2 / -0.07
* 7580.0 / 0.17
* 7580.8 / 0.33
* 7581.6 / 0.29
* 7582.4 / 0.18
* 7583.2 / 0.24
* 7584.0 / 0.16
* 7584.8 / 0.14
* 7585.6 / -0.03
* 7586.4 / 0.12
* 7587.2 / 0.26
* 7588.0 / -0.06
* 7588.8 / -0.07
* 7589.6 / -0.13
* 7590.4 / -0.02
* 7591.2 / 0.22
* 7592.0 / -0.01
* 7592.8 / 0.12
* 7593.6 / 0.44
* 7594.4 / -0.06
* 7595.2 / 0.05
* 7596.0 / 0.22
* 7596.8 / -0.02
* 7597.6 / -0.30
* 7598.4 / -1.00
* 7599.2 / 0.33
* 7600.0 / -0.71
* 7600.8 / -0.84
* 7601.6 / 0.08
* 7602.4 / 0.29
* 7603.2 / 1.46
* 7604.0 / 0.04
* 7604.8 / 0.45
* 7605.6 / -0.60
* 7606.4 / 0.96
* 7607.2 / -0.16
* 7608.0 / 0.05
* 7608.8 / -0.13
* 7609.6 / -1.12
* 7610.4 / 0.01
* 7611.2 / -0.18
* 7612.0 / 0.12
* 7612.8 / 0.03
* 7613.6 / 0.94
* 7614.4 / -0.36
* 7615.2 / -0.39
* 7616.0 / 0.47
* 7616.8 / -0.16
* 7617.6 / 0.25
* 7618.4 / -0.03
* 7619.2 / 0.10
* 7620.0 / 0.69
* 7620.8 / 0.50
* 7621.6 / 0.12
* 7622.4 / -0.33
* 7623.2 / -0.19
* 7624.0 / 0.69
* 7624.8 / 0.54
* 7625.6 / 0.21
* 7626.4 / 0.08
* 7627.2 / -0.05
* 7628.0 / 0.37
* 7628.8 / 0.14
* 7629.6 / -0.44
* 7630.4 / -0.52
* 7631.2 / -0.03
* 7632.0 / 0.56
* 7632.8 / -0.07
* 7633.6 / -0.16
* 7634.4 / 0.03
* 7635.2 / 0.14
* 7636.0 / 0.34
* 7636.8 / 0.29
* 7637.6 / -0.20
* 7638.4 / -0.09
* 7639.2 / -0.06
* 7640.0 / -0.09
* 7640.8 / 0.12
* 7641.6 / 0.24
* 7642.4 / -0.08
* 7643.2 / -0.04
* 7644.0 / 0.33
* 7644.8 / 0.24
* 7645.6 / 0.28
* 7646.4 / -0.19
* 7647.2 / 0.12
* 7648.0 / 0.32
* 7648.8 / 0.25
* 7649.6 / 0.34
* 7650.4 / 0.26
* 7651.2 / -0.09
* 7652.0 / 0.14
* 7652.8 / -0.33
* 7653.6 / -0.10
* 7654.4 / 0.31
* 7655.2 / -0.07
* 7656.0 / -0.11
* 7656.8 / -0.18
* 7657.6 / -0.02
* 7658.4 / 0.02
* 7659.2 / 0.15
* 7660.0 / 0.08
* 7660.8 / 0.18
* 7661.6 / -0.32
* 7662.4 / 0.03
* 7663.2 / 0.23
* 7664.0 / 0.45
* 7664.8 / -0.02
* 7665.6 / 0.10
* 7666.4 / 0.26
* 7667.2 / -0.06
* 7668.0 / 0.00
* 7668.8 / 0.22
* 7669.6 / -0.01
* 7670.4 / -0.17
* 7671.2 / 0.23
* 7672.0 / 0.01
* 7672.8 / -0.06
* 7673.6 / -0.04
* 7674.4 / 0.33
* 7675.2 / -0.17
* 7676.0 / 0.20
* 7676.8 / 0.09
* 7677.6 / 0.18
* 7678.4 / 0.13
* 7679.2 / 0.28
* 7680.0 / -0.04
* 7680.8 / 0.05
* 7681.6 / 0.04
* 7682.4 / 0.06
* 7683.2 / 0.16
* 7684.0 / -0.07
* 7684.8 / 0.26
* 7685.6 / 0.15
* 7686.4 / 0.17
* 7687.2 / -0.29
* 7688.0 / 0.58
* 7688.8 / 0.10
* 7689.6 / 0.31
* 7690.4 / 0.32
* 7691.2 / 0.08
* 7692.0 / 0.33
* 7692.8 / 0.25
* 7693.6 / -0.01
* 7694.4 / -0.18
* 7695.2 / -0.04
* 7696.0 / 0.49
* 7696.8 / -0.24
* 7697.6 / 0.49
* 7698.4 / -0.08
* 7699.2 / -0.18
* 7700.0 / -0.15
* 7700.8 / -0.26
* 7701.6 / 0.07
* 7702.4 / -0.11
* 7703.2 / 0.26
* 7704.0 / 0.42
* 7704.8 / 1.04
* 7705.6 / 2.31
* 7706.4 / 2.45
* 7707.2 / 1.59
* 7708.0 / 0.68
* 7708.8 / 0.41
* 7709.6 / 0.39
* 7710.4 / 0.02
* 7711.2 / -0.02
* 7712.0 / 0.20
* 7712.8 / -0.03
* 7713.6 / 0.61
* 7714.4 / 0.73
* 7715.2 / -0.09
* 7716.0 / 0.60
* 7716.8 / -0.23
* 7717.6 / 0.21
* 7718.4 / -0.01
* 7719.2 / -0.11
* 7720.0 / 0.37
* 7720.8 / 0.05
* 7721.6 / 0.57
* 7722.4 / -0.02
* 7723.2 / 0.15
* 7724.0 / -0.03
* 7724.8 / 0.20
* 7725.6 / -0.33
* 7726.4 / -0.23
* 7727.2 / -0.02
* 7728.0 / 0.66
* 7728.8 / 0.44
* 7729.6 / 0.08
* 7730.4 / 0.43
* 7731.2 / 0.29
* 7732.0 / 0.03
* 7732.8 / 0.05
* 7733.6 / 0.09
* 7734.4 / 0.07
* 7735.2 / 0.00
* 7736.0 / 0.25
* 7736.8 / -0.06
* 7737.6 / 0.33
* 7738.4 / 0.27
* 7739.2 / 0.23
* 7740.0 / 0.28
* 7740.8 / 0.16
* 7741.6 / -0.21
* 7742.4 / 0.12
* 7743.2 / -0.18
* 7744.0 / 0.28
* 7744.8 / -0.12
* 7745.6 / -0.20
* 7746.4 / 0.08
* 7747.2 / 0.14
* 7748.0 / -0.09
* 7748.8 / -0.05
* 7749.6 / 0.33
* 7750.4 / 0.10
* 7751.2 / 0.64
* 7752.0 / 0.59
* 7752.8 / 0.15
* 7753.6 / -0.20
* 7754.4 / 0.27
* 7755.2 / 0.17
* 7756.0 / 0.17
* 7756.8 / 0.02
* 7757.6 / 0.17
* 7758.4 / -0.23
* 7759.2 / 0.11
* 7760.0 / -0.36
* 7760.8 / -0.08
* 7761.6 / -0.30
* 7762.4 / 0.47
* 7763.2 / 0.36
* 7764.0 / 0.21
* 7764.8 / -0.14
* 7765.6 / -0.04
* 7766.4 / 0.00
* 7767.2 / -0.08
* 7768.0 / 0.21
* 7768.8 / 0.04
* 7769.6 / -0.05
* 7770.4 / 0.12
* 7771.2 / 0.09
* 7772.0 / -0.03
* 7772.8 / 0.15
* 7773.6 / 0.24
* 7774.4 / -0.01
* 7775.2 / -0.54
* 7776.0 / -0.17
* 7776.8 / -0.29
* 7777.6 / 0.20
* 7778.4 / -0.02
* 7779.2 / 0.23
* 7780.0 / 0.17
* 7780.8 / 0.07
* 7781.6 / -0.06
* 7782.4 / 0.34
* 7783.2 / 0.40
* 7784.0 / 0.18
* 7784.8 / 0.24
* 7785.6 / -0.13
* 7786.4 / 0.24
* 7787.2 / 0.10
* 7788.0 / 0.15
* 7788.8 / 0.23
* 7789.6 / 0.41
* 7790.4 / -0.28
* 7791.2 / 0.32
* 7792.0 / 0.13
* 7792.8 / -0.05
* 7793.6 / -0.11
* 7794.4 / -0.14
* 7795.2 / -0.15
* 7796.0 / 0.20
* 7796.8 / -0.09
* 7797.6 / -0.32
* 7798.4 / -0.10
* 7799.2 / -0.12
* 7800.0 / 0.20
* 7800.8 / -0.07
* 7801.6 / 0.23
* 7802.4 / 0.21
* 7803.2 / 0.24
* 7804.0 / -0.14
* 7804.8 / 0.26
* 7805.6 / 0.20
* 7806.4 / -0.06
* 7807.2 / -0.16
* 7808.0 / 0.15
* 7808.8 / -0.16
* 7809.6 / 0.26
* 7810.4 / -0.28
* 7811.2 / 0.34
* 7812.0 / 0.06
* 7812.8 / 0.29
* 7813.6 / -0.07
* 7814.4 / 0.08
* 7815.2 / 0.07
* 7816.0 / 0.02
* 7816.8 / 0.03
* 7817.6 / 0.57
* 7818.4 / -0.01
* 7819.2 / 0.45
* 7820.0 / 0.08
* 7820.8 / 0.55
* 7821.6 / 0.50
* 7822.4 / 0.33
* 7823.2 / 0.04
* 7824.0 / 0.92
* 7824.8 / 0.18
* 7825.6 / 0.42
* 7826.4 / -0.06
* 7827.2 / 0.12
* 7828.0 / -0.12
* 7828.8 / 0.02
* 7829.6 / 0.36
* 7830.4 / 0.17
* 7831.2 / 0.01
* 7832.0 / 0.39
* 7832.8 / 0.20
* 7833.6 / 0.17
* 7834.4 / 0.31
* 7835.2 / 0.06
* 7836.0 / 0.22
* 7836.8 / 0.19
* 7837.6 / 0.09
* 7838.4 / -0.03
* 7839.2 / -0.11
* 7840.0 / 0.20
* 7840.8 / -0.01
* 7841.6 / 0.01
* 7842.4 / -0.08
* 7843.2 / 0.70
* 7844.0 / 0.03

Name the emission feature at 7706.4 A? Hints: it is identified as Halpha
